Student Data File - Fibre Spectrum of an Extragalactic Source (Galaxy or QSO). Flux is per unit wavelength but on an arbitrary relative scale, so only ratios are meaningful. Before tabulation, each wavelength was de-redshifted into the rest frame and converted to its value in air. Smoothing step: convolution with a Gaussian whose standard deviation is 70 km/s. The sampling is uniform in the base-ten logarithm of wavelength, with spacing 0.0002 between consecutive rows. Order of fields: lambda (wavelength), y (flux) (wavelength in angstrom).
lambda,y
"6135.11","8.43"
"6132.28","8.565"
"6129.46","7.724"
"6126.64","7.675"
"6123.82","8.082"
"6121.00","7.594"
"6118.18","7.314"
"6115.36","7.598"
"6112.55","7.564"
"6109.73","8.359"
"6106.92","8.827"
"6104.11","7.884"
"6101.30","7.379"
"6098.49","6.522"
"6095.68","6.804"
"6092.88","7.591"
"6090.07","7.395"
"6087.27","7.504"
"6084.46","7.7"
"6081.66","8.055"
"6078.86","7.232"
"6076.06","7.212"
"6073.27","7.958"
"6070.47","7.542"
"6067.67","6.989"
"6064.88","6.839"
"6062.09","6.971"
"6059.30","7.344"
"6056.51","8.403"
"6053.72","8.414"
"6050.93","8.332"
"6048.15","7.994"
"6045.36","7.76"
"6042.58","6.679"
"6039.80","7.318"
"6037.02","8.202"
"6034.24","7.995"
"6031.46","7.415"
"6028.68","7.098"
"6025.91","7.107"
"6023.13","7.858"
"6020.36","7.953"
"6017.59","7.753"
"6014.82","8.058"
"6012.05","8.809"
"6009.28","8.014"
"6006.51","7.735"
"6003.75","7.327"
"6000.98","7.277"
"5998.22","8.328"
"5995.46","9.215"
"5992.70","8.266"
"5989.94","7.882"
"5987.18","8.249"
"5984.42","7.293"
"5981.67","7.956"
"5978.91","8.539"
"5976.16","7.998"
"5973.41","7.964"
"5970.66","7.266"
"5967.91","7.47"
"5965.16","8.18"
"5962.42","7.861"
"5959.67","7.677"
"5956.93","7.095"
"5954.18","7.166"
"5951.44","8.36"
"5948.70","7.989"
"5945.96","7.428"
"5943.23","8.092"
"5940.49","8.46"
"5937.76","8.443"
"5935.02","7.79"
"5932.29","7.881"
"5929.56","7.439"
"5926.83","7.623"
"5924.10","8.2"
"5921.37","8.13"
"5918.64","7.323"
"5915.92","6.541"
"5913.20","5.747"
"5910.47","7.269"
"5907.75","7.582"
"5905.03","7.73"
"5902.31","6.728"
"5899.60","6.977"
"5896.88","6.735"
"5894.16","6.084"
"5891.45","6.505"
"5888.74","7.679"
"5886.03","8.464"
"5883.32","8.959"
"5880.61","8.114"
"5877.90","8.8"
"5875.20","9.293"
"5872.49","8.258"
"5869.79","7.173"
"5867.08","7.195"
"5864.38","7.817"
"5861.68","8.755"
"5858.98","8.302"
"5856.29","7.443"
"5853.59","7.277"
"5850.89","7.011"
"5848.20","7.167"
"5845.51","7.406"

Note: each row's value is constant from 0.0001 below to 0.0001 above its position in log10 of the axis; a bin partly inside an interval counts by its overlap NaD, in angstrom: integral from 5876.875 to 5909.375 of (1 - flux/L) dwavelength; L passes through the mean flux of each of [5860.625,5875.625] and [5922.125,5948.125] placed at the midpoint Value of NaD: 1.9 angstrom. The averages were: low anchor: 7.99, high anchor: 7.94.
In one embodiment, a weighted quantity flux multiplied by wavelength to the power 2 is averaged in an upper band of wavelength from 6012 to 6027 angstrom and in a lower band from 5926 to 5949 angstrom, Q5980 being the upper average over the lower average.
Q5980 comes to 1.02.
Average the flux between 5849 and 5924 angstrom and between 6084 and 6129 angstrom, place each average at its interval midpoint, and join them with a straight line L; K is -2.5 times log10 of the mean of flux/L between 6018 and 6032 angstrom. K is 0.01 mag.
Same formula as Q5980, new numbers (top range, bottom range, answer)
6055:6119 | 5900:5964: 1.04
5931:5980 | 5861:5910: 1.05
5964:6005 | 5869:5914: 1.08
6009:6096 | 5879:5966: 1.05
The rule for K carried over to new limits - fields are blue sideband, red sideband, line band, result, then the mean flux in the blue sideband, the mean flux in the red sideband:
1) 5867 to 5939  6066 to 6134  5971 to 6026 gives -0.053 mag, 7.58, 7.63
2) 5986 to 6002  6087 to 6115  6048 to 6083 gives 0.025 mag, 8.22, 7.59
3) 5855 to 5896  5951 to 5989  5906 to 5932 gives 0.072 mag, 7.91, 7.78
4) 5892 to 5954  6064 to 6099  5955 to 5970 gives -0.026 mag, 7.46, 7.36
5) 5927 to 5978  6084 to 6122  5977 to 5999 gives -0.062 mag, 7.81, 7.57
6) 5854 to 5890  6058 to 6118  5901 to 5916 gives 0.156 mag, 8.15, 7.49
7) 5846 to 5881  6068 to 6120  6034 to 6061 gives -0.028 mag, 7.88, 7.57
